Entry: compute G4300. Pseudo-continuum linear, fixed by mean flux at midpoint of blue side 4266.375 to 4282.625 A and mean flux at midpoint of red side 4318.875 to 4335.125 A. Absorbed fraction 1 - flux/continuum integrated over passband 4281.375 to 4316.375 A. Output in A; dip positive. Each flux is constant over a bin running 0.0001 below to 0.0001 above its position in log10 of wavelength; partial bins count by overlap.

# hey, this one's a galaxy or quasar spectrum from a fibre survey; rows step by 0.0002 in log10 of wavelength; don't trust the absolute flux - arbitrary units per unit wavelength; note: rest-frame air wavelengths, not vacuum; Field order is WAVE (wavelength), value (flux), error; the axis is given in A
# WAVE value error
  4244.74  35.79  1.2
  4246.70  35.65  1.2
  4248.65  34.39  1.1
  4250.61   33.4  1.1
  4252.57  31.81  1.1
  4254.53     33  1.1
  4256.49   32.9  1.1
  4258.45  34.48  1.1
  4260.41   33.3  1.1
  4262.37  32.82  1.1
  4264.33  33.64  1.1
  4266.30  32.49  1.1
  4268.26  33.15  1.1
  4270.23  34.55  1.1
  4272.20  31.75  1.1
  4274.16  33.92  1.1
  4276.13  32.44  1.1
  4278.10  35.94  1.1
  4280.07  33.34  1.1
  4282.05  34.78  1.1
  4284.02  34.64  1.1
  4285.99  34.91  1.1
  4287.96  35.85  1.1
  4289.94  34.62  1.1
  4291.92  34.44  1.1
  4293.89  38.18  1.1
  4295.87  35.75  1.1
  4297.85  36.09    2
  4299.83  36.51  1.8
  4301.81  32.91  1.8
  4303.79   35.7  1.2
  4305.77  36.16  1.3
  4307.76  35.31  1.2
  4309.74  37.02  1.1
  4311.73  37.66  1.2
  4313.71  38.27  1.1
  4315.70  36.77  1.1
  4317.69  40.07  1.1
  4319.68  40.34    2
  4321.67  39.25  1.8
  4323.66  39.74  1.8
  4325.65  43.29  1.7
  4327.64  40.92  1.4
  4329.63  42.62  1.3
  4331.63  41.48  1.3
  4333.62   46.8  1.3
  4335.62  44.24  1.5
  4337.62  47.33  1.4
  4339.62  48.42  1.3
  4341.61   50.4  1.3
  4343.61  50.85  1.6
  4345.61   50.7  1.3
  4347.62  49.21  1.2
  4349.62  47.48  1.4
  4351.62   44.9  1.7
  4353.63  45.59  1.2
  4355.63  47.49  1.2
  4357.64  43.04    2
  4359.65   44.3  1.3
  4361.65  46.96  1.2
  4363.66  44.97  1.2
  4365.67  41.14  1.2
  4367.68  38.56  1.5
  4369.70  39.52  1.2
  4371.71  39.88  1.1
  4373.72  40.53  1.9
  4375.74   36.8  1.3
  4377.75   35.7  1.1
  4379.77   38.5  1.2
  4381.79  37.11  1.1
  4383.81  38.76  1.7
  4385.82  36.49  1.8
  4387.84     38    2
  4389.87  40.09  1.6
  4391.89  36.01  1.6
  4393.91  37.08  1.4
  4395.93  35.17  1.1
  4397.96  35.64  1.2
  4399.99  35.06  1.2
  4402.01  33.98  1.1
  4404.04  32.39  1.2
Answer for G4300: 1.5 A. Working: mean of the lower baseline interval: 33.6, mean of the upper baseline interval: 41.9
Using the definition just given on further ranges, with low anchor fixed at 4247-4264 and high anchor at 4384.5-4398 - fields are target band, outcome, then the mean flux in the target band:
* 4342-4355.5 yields -4.6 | 48.2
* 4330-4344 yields -4.4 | 46.7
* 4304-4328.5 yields -2.5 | 38.6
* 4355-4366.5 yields -2.7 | 44.6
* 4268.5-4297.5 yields -0.4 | 34.6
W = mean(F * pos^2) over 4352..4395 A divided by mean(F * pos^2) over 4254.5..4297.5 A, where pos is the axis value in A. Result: 1.2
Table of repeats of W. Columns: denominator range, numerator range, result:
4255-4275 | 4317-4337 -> 1.30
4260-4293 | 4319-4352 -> 1.37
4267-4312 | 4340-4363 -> 1.39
